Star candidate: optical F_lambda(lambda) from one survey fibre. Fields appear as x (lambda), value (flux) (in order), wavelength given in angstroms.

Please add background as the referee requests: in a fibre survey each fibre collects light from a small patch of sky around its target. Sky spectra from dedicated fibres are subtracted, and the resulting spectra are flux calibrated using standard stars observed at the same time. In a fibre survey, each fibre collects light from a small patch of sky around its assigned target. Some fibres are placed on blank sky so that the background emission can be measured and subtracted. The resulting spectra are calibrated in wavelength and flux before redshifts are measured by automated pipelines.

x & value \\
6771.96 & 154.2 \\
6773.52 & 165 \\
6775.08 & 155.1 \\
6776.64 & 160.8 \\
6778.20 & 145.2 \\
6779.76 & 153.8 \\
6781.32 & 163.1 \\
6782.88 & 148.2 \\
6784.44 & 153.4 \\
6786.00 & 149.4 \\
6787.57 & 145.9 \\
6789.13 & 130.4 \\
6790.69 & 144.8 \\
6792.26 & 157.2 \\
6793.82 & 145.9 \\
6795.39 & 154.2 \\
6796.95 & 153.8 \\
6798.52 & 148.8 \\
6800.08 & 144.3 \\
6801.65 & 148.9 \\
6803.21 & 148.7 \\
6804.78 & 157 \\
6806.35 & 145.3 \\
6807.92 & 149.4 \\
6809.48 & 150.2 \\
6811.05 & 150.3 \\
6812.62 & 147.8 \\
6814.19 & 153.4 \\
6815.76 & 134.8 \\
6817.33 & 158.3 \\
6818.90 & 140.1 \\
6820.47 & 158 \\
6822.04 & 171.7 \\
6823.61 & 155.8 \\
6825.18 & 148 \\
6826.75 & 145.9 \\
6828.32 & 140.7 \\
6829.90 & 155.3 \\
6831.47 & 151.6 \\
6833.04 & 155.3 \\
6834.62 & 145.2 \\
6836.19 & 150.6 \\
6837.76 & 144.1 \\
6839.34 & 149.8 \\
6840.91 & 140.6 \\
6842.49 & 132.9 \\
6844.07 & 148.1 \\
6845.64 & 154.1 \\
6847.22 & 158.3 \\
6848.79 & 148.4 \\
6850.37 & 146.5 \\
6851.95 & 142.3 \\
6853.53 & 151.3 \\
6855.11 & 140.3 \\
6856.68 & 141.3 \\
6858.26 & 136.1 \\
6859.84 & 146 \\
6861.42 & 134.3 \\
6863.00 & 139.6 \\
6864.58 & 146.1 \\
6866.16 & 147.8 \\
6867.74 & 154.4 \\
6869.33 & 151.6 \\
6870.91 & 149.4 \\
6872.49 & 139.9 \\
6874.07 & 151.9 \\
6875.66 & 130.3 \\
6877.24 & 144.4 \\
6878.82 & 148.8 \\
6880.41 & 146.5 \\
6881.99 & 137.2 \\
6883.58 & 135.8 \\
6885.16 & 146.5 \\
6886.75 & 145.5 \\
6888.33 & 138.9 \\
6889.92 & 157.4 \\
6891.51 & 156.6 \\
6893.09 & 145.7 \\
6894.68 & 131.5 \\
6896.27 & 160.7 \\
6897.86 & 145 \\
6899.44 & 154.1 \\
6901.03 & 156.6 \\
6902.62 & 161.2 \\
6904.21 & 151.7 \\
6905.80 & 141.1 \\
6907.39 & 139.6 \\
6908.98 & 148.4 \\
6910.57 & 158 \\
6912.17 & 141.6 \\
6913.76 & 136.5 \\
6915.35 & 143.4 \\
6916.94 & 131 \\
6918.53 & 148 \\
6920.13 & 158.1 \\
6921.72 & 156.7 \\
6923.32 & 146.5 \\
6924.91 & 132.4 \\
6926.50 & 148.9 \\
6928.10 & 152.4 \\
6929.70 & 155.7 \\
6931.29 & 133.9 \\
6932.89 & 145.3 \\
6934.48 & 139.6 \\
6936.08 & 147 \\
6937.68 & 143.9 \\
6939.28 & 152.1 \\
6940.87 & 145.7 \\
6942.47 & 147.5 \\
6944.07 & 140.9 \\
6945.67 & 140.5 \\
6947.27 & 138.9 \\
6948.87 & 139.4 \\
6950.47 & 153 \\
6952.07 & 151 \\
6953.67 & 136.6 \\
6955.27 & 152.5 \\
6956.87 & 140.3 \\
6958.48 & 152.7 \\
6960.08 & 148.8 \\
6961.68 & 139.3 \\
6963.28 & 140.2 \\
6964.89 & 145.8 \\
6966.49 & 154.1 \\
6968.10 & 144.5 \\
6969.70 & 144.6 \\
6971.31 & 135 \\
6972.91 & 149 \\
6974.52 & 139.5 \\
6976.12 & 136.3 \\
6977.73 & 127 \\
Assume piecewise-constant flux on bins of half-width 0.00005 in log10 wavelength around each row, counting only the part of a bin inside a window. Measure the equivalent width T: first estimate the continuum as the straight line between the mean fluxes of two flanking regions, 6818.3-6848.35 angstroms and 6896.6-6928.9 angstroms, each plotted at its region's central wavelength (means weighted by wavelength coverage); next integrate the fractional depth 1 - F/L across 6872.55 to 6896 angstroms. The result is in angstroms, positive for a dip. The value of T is 0.7 angstroms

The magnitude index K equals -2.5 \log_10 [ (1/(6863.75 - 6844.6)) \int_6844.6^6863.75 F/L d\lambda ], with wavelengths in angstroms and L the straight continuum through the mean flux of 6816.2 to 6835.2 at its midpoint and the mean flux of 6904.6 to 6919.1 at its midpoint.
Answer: 0.03 mag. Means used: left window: 152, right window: 143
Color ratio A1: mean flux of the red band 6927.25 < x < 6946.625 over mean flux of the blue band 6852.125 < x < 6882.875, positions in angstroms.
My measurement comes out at 1.01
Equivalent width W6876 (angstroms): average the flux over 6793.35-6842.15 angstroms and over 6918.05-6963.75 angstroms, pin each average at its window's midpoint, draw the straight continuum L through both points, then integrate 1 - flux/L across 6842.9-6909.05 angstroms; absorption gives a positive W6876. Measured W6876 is 0.66 angstroms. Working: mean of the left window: 150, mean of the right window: 146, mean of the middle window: 146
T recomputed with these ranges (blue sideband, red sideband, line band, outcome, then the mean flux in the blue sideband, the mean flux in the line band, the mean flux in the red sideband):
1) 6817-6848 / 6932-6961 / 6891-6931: -0.3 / 150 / 148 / 145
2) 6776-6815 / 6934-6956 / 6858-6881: 0.4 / 150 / 145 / 145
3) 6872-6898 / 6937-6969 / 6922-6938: 0.0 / 145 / 145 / 145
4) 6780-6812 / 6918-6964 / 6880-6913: -0.2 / 150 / 148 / 146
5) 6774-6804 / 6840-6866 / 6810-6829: -0.4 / 150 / 150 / 144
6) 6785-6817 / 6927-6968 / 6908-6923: -0.1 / 148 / 147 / 145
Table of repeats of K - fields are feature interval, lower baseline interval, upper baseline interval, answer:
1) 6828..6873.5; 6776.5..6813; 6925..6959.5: 0.013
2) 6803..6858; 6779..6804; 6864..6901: -0.004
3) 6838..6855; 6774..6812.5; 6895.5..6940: 0.017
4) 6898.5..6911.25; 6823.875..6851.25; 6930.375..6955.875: -0.041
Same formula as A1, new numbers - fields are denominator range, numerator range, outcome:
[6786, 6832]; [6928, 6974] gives 0.97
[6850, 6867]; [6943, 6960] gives 1.01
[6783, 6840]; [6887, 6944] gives 0.98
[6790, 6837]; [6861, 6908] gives 0.97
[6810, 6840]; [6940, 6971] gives 0.96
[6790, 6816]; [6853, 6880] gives 0.97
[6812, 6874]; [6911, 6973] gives 0.98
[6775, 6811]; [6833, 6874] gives 0.97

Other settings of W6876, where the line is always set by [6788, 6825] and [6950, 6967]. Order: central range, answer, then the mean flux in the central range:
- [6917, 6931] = -0.09 angstroms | 148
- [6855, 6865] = 0.56 angstroms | 140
